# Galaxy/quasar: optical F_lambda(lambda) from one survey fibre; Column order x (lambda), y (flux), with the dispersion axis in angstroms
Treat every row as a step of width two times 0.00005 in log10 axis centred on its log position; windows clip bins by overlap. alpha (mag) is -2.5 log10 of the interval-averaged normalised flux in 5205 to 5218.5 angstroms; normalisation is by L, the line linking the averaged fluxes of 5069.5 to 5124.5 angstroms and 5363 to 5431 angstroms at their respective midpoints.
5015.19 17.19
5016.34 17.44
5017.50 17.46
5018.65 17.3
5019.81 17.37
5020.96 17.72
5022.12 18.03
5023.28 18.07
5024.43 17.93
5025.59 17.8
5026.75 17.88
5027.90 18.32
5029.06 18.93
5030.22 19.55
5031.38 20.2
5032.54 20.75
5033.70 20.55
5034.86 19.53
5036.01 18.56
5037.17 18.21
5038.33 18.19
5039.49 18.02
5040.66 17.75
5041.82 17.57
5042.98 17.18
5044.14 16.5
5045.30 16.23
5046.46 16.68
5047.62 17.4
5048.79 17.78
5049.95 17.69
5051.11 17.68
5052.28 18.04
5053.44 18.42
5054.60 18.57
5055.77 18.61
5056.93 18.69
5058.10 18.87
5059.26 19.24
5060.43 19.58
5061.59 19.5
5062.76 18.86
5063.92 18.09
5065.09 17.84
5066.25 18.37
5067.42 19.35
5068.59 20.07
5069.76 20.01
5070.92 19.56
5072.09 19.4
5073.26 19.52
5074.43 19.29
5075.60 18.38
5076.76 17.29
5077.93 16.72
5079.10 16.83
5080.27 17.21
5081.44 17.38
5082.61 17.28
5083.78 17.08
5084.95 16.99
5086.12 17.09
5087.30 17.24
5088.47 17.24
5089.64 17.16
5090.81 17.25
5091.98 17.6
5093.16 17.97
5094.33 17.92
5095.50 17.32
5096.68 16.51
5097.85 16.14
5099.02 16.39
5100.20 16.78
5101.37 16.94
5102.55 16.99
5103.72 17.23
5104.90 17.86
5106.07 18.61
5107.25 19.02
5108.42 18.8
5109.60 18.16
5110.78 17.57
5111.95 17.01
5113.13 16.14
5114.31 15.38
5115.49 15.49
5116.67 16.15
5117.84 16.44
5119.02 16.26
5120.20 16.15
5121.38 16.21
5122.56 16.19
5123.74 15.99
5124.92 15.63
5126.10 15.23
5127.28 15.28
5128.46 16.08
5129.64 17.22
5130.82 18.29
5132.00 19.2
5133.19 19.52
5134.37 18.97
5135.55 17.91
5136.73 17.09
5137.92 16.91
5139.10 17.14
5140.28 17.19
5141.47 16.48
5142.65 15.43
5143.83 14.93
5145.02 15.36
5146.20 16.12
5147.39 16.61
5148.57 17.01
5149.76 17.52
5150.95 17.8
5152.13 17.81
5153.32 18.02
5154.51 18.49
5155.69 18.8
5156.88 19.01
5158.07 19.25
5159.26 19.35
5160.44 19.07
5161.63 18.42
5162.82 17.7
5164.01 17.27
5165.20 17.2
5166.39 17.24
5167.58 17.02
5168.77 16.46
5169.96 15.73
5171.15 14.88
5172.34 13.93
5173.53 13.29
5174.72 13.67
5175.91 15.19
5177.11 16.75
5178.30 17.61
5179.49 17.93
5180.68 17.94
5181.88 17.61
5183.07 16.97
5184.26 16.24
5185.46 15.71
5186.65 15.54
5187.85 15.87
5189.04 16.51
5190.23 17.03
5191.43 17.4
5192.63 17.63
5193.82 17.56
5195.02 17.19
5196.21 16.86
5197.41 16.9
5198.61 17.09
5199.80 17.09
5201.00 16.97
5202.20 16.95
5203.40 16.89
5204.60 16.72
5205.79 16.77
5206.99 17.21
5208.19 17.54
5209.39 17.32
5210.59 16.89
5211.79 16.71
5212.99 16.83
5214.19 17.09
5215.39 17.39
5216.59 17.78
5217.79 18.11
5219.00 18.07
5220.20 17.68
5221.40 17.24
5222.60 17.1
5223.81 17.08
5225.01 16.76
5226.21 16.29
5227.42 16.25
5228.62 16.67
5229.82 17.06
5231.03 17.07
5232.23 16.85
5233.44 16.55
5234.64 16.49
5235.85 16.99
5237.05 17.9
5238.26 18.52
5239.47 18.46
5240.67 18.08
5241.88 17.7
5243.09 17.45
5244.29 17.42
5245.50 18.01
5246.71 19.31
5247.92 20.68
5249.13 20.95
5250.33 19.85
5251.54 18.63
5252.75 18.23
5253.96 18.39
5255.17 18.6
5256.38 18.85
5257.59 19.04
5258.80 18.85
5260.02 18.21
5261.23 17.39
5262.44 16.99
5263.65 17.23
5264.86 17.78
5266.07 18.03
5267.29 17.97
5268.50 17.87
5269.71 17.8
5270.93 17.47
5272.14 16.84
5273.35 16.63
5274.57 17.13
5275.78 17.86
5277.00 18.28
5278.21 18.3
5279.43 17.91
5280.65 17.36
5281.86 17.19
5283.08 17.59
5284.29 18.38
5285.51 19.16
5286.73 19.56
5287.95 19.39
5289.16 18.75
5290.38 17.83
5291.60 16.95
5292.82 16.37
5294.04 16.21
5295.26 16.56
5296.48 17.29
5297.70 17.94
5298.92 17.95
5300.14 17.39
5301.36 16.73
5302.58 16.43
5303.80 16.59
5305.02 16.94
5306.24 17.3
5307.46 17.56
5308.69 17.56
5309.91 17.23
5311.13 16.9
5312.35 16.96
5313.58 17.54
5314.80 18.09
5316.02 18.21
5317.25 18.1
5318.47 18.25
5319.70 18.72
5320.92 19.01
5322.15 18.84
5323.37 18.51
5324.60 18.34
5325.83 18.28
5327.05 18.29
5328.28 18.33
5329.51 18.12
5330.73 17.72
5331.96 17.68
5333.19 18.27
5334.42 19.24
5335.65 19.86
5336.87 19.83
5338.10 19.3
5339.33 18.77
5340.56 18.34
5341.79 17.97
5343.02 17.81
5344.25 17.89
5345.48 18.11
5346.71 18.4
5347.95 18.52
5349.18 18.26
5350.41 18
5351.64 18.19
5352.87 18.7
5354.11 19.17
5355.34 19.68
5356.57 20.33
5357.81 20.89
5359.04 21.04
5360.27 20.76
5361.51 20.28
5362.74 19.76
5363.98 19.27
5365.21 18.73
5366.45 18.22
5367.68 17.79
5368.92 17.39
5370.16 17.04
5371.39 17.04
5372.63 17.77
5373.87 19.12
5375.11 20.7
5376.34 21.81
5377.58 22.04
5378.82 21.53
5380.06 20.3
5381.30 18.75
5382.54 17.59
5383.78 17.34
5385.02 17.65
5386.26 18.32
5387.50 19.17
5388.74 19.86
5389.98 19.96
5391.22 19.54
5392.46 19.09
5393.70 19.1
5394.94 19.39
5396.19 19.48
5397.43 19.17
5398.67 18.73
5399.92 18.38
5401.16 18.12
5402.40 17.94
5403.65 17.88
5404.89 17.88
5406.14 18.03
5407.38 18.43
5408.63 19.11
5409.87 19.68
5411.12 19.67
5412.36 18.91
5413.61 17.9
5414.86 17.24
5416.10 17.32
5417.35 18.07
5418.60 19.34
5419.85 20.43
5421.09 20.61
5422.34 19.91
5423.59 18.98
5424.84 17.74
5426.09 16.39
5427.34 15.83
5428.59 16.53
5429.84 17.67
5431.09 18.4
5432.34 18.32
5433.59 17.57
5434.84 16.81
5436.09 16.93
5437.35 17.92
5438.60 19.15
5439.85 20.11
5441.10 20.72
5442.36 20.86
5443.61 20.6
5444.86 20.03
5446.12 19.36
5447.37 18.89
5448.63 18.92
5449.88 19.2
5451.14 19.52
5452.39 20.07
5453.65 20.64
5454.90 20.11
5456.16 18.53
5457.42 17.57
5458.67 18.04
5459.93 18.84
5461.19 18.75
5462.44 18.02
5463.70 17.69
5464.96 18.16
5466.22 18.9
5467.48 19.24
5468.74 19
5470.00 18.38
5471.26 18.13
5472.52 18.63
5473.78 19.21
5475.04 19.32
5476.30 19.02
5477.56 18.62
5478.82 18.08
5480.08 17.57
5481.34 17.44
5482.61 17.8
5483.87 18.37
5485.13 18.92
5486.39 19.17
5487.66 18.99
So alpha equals 0.04 mag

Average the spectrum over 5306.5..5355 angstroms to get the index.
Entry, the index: 18.3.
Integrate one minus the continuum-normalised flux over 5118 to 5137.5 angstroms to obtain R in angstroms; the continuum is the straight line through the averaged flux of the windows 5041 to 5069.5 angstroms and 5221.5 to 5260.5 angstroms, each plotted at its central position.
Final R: 1.3 angstroms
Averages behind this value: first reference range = 18.2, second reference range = 17.9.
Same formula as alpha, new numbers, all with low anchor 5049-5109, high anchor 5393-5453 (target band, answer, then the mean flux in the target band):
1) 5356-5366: -0.086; 20.1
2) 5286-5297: 0.046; 17.7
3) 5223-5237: 0.094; 16.8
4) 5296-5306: 0.078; 17.2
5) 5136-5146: 0.113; 16.3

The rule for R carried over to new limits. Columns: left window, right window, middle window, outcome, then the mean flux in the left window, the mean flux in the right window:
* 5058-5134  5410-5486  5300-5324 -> 0.8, 17.5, 18.7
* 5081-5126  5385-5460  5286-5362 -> -0.2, 17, 18.8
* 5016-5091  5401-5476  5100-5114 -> 0.5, 18.2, 18.7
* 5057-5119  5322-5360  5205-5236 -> 2.0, 17.7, 18.8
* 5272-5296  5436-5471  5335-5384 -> -2.0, 17.7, 19.1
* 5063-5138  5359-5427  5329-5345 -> 0.1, 17.4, 18.9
